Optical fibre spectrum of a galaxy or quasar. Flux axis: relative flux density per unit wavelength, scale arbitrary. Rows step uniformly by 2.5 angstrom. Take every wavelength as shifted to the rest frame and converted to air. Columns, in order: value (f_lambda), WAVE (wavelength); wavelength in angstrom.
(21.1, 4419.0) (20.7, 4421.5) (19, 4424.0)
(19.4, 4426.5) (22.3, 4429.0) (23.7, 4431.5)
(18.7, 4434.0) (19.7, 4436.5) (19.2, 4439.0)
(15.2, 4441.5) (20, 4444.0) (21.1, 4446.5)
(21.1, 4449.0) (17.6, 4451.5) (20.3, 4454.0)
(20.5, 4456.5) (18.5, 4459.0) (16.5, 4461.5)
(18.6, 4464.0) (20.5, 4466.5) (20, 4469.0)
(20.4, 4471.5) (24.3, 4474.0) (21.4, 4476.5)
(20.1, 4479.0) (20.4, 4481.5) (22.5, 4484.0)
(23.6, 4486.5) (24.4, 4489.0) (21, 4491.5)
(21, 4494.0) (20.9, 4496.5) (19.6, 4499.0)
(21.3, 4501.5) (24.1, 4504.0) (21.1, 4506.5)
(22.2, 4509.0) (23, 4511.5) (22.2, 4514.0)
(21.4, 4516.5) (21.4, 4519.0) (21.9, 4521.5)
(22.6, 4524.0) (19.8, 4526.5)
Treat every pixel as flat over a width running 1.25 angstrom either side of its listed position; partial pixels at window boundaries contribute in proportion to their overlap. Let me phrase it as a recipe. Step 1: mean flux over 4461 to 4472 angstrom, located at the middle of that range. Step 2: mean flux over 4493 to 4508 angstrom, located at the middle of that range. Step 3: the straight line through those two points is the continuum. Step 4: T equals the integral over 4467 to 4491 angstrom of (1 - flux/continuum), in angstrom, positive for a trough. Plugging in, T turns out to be -2.1 angstrom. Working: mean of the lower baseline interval 19.3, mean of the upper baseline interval 21.4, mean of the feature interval 21.8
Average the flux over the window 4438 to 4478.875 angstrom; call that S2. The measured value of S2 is 19.7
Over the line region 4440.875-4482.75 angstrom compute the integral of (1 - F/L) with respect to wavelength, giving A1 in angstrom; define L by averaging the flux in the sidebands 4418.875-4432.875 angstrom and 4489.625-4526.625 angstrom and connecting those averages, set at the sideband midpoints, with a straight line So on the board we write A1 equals 2.8 angstrom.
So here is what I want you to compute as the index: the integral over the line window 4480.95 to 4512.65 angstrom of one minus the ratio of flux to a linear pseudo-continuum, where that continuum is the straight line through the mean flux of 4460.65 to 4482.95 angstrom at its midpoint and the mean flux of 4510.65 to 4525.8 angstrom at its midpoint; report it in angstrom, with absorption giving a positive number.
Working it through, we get -1.1 angstrom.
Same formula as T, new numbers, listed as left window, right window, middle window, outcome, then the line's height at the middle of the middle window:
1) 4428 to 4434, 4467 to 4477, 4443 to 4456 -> 1.1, 21.8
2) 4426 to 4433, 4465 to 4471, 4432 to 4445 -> 1.6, 21.5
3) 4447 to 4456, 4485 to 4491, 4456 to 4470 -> 1.3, 21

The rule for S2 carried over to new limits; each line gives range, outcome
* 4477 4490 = 22.1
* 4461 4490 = 21.1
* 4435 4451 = 19.3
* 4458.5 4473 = 19.2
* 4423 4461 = 19.7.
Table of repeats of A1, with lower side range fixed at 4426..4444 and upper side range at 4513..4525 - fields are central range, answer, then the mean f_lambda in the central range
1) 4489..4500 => 0.1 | 21.1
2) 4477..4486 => -0.1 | 21.2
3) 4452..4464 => 0.9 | 18.8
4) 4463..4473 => 0.3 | 20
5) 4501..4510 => -0.3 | 22.2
